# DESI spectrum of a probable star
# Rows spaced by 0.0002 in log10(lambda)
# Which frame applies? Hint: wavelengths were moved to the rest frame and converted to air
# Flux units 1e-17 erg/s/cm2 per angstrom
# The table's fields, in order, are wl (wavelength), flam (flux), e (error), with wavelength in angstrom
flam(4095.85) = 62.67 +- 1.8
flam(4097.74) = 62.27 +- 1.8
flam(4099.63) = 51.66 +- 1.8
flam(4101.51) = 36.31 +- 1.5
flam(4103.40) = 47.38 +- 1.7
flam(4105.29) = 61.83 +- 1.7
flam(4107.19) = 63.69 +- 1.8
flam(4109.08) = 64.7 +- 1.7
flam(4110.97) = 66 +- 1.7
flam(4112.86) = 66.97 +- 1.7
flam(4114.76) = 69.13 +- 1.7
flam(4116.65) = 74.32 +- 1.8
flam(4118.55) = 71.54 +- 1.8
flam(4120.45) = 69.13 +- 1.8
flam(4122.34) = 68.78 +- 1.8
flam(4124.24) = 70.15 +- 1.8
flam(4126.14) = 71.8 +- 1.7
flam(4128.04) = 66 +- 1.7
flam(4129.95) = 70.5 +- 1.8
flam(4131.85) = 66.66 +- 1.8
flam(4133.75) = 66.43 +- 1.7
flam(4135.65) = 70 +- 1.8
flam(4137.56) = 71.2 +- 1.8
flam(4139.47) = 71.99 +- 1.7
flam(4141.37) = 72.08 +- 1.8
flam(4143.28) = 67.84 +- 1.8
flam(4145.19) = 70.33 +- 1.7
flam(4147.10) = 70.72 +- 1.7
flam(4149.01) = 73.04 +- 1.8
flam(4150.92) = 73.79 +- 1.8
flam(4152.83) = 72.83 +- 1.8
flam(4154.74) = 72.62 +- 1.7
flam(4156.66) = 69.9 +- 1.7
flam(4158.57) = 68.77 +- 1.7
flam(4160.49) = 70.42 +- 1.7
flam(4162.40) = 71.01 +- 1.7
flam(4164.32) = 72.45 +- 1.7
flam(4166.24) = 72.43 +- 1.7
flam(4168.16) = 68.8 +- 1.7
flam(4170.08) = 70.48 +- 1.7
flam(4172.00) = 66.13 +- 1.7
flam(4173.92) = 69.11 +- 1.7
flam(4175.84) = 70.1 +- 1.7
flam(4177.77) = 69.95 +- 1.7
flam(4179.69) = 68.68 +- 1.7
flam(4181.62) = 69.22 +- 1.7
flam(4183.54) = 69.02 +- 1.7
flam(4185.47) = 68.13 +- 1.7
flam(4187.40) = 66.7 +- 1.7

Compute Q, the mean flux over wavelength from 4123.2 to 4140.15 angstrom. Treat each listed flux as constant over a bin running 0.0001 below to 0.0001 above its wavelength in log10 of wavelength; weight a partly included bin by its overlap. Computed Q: 69.3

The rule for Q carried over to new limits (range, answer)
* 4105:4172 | 69.7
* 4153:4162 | 70.7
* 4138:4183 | 70.5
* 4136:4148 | 70.6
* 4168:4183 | 69.1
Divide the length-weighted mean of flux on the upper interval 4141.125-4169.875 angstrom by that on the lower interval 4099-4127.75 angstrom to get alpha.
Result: 1.11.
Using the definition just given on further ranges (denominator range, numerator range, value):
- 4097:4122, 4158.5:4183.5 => 1.12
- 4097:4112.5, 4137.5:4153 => 1.25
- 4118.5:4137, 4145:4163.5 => 1.03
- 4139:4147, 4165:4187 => 0.98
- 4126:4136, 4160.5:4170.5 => 1.04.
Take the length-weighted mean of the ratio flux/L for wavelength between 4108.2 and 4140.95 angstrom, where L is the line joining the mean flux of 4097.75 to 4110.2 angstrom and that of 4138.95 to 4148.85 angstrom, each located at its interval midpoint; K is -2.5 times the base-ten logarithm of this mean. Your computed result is -0.10 mag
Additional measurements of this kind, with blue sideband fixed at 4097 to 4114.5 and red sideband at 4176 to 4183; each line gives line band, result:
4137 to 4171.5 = -0.09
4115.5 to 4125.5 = -0.17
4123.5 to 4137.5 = -0.12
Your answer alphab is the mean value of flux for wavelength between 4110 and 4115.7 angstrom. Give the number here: 67.4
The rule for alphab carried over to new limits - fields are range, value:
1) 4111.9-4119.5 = 70.5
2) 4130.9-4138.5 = 68.6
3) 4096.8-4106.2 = 51.9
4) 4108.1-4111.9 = 65.4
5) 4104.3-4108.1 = 62.4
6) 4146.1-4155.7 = 72.6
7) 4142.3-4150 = 70.5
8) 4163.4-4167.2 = 72.4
